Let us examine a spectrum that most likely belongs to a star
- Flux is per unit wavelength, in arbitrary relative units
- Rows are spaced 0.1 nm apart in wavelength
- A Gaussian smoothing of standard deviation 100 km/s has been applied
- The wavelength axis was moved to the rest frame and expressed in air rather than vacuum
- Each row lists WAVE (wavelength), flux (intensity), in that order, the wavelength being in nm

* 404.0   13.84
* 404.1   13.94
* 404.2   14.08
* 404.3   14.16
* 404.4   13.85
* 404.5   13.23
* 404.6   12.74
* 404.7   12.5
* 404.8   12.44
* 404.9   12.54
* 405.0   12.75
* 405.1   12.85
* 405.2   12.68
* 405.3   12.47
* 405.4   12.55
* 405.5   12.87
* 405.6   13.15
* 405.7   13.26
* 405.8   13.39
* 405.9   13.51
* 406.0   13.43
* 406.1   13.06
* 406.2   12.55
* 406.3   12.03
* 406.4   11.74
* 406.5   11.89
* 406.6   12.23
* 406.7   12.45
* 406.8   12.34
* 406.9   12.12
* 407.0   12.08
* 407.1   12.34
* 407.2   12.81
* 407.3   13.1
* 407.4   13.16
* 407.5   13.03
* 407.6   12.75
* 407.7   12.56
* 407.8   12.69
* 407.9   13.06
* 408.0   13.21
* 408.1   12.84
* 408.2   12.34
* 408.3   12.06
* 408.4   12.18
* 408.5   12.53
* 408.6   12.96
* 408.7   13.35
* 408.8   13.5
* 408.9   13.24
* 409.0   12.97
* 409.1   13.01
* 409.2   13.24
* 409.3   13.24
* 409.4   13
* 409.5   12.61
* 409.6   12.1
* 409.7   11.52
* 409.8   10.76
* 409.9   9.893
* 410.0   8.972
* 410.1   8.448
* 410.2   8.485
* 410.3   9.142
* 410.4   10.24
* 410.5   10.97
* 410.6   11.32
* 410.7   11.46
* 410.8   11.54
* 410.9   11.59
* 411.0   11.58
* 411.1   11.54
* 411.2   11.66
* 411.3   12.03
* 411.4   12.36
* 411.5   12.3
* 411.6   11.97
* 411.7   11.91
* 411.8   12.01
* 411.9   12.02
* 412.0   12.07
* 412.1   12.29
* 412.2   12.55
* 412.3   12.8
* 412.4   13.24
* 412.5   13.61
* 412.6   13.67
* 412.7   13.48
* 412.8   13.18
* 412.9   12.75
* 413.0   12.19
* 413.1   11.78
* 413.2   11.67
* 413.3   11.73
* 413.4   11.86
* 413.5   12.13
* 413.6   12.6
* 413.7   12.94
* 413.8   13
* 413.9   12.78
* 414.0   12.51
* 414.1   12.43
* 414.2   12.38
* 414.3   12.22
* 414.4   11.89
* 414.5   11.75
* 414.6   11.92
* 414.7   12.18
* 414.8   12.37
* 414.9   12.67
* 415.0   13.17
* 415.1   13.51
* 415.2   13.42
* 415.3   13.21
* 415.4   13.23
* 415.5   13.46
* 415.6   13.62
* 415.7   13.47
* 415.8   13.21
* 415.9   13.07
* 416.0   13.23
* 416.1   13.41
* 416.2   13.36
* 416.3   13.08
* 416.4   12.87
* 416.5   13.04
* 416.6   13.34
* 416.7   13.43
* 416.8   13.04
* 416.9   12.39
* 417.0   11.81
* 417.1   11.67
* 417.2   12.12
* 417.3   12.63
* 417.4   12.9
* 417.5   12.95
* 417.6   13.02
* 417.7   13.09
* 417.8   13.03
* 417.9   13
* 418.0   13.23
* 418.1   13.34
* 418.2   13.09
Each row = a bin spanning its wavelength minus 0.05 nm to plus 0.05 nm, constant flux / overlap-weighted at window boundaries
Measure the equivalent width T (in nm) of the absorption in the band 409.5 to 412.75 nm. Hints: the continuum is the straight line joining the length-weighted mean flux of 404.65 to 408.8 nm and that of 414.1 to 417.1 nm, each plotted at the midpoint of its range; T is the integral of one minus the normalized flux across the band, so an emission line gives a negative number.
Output 0.31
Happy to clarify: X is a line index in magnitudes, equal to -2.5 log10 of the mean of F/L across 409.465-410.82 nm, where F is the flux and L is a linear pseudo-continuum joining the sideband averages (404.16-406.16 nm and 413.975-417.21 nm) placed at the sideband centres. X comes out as 0.23 mag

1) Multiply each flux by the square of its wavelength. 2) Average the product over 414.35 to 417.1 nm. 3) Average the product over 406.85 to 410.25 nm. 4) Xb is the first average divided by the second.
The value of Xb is 1.09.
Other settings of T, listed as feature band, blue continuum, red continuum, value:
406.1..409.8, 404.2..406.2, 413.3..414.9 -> 0.058 nm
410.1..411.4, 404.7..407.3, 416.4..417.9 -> 0.181 nm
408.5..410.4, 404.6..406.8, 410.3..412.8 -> 0.094 nm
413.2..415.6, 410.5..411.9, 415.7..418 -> -0.032 nm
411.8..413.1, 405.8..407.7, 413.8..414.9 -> -0.039 nm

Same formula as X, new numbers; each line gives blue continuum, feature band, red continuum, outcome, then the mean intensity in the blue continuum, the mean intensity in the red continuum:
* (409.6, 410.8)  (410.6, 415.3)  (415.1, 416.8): -0.06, 10.3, 13.3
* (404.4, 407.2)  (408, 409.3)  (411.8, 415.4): -0.02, 12.7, 12.6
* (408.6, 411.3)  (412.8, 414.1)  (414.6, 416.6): 0.01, 11.6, 13.1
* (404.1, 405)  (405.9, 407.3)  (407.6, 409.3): 0.05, 13.2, 12.9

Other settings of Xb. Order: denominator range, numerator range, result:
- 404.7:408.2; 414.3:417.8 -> 1.06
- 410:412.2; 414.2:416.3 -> 1.17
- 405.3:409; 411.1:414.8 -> 1.00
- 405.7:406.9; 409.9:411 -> 0.83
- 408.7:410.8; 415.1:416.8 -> 1.19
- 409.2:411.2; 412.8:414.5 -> 1.13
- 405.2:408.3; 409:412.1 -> 0.92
